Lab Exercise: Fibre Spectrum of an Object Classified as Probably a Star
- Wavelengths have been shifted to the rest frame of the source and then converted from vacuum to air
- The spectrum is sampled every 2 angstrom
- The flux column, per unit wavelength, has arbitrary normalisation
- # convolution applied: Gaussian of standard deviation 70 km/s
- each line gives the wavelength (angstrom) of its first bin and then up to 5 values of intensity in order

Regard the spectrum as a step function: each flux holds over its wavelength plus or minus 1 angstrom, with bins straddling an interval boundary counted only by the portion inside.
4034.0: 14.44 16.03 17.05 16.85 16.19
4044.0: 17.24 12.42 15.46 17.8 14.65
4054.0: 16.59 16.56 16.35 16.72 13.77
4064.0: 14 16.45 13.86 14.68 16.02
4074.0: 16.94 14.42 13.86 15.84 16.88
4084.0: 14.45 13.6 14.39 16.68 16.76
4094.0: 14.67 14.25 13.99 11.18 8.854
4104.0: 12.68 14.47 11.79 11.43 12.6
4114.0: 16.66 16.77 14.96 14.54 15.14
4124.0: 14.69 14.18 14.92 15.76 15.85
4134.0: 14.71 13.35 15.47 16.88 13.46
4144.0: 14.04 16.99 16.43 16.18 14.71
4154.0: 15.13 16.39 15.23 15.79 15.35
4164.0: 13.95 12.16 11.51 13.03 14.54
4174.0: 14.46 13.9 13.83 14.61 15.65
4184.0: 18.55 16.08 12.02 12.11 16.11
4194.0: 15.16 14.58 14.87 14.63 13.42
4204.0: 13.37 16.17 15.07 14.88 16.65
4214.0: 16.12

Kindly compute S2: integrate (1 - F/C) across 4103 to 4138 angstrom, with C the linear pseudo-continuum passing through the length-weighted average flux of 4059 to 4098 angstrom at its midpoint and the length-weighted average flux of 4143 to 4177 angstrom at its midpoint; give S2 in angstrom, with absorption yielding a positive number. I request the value 1.16 angstrom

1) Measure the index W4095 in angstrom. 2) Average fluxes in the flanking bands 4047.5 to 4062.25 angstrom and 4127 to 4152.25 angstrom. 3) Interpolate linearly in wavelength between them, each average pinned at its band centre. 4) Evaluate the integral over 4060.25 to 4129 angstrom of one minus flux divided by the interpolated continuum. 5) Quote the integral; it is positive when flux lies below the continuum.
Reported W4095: 5.6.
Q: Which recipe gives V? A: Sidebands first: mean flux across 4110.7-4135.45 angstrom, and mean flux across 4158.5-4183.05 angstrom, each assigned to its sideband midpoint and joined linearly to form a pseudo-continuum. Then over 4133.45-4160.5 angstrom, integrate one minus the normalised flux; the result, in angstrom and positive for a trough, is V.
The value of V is -1.5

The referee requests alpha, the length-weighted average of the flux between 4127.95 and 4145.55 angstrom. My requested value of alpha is 15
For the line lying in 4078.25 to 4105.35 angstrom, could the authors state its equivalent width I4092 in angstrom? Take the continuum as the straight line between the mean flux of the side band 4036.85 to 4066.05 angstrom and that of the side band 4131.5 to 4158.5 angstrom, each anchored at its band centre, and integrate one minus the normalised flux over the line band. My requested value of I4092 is 2.5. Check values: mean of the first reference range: 15.9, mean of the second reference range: 15.3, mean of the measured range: 14.2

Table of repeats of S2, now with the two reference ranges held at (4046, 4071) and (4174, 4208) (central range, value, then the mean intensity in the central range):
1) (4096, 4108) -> 2.2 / 12.4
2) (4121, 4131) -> 0.1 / 14.9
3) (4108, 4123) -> 0.7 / 14.4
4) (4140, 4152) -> -0.4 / 15.5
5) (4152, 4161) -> -0.4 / 15.5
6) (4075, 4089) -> 0.5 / 14.8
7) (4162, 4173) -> 1.2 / 13.2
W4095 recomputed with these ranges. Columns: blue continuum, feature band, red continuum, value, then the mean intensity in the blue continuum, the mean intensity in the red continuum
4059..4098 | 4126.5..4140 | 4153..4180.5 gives -0.5 angstrom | 15.1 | 14.3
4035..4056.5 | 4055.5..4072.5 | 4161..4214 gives 0.6 angstrom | 16.1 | 14.5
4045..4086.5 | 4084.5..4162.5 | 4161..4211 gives 1.2 angstrom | 15.3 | 14.4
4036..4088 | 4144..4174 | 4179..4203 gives 0.4 angstrom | 15.5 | 14.8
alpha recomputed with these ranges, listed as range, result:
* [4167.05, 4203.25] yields 14.4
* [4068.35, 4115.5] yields 14.2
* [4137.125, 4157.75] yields 15.6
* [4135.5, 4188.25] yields 14.9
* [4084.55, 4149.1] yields 14.4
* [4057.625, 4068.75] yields 15.2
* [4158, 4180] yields 13.9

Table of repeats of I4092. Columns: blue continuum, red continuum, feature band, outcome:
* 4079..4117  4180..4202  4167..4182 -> 0.9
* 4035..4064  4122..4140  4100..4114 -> 2.8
